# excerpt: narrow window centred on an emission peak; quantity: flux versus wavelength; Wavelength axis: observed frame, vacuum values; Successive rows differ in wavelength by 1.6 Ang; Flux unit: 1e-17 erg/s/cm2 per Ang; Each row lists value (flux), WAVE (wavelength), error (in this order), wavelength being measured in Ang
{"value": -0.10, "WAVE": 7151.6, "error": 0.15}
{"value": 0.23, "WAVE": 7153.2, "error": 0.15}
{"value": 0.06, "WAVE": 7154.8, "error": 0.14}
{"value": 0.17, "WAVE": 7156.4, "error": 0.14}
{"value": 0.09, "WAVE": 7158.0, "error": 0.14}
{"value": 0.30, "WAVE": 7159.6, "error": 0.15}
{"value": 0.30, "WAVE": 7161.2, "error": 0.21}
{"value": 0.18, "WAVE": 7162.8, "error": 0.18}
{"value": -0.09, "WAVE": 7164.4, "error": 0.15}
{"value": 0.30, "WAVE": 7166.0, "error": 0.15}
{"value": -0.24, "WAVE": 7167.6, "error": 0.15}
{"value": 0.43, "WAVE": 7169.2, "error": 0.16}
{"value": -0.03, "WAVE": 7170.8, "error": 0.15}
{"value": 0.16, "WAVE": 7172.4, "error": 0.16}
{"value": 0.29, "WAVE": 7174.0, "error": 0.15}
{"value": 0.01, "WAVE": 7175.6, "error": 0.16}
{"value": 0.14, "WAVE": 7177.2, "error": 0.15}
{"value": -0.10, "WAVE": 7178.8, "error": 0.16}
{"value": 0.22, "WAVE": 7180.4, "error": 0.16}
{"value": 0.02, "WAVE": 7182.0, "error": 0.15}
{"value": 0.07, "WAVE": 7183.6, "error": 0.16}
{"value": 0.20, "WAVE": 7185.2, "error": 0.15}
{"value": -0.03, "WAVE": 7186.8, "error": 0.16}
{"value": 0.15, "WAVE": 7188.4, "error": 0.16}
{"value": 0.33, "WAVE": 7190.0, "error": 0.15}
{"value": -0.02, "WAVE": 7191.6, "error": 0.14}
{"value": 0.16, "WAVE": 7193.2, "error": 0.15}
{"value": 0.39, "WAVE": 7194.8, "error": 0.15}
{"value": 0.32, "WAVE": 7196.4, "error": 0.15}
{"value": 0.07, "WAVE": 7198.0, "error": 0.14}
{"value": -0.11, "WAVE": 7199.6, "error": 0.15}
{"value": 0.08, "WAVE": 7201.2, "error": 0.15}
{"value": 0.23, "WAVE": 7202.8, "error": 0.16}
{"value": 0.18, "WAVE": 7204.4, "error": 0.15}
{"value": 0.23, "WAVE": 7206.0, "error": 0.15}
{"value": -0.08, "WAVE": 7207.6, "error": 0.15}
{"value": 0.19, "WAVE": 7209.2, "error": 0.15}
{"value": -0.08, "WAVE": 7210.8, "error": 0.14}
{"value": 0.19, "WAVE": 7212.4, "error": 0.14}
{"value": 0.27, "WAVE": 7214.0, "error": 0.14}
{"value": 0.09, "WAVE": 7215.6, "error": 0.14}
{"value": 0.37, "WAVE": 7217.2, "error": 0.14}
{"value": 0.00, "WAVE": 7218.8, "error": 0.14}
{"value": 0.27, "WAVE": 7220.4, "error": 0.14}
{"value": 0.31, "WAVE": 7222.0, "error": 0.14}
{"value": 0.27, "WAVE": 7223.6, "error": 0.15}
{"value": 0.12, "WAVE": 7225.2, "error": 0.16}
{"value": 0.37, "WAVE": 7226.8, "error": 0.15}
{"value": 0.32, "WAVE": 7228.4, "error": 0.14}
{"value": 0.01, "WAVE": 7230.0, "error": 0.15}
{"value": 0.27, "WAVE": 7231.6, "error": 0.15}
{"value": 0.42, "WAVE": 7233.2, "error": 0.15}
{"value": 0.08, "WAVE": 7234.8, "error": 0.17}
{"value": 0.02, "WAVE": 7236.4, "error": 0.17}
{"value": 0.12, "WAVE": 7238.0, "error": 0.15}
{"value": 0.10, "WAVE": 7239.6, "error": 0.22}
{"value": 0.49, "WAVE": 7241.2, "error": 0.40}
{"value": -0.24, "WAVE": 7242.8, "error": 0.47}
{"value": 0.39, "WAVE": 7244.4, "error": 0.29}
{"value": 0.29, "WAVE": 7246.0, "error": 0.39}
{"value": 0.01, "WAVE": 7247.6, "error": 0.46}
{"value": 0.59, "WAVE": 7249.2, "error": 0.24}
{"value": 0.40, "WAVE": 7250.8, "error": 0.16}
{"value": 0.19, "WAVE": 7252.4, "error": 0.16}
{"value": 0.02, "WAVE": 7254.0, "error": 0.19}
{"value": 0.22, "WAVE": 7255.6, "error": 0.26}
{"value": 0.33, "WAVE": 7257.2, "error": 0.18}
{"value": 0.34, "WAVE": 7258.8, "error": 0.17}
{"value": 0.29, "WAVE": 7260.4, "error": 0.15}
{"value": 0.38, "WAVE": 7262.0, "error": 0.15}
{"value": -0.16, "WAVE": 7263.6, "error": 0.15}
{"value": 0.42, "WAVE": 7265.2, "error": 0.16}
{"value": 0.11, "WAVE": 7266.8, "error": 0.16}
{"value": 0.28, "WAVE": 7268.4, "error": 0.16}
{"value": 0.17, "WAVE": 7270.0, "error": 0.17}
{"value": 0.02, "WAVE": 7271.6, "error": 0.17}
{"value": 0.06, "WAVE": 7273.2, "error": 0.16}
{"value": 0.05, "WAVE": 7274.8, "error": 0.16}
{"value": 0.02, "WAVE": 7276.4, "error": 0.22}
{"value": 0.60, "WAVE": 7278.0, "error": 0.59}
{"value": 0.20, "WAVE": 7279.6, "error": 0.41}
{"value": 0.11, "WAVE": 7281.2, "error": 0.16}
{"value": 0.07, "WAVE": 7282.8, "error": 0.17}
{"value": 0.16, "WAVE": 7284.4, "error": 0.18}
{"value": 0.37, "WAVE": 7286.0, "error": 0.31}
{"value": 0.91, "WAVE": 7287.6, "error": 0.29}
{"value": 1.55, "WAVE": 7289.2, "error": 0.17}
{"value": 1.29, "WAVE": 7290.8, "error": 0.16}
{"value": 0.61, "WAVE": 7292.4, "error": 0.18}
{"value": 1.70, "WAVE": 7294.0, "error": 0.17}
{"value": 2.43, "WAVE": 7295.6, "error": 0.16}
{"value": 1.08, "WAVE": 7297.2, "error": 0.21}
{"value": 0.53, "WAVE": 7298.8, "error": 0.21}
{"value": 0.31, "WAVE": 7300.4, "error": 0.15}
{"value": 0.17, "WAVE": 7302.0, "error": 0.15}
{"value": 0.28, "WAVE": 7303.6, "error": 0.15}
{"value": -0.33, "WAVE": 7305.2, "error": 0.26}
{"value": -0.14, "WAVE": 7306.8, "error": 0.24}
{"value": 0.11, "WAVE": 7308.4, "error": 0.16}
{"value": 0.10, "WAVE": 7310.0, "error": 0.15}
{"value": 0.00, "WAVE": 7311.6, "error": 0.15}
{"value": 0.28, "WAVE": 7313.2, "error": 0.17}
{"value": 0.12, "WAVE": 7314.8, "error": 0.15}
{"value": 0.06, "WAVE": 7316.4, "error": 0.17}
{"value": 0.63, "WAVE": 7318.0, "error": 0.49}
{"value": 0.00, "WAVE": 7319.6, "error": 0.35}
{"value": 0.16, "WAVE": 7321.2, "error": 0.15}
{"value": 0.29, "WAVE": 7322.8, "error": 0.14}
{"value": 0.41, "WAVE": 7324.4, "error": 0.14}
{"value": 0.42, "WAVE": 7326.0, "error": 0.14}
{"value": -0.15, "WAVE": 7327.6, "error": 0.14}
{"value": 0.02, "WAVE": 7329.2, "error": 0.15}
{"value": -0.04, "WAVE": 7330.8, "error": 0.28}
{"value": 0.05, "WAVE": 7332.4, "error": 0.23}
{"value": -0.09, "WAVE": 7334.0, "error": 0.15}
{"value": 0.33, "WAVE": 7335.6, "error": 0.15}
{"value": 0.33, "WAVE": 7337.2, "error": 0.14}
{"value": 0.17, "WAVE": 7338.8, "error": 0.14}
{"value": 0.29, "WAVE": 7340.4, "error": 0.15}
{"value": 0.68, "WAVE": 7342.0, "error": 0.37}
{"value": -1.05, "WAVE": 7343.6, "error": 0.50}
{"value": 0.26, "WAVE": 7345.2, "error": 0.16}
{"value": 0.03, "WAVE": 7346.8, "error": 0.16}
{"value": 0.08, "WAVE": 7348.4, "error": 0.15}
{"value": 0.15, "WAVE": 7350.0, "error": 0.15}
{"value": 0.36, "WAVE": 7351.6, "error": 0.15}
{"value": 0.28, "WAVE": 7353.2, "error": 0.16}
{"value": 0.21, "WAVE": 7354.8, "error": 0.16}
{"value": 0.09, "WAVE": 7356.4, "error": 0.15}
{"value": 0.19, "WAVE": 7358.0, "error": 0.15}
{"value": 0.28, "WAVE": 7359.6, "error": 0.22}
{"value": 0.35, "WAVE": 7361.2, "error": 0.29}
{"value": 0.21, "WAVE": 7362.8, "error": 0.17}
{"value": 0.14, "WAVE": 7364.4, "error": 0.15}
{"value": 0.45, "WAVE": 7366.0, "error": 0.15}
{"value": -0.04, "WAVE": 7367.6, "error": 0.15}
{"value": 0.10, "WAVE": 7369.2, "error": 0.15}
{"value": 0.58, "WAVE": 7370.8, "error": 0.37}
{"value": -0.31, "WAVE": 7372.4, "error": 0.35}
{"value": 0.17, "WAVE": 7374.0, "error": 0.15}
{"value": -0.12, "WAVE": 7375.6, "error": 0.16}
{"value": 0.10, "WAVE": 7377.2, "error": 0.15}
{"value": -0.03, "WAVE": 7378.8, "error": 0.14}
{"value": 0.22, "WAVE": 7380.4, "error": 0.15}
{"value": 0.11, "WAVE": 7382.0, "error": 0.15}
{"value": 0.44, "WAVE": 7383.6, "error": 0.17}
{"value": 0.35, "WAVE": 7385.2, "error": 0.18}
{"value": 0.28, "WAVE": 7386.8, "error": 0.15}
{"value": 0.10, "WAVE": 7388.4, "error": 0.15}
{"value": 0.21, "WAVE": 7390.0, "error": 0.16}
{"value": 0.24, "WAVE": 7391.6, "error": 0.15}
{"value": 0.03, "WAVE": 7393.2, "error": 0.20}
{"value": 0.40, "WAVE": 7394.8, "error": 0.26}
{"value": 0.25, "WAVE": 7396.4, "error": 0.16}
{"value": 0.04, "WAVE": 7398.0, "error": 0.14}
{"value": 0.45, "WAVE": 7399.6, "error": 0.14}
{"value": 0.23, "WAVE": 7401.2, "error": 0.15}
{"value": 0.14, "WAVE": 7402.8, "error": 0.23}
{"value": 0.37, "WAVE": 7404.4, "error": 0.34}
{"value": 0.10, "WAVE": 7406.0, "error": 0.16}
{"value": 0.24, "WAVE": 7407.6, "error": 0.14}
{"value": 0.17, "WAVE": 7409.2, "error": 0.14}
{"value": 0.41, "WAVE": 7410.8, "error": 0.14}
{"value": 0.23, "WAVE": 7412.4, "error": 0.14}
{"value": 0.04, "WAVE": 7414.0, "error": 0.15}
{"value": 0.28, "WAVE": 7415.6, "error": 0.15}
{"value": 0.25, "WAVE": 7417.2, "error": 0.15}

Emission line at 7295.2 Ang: [O II]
